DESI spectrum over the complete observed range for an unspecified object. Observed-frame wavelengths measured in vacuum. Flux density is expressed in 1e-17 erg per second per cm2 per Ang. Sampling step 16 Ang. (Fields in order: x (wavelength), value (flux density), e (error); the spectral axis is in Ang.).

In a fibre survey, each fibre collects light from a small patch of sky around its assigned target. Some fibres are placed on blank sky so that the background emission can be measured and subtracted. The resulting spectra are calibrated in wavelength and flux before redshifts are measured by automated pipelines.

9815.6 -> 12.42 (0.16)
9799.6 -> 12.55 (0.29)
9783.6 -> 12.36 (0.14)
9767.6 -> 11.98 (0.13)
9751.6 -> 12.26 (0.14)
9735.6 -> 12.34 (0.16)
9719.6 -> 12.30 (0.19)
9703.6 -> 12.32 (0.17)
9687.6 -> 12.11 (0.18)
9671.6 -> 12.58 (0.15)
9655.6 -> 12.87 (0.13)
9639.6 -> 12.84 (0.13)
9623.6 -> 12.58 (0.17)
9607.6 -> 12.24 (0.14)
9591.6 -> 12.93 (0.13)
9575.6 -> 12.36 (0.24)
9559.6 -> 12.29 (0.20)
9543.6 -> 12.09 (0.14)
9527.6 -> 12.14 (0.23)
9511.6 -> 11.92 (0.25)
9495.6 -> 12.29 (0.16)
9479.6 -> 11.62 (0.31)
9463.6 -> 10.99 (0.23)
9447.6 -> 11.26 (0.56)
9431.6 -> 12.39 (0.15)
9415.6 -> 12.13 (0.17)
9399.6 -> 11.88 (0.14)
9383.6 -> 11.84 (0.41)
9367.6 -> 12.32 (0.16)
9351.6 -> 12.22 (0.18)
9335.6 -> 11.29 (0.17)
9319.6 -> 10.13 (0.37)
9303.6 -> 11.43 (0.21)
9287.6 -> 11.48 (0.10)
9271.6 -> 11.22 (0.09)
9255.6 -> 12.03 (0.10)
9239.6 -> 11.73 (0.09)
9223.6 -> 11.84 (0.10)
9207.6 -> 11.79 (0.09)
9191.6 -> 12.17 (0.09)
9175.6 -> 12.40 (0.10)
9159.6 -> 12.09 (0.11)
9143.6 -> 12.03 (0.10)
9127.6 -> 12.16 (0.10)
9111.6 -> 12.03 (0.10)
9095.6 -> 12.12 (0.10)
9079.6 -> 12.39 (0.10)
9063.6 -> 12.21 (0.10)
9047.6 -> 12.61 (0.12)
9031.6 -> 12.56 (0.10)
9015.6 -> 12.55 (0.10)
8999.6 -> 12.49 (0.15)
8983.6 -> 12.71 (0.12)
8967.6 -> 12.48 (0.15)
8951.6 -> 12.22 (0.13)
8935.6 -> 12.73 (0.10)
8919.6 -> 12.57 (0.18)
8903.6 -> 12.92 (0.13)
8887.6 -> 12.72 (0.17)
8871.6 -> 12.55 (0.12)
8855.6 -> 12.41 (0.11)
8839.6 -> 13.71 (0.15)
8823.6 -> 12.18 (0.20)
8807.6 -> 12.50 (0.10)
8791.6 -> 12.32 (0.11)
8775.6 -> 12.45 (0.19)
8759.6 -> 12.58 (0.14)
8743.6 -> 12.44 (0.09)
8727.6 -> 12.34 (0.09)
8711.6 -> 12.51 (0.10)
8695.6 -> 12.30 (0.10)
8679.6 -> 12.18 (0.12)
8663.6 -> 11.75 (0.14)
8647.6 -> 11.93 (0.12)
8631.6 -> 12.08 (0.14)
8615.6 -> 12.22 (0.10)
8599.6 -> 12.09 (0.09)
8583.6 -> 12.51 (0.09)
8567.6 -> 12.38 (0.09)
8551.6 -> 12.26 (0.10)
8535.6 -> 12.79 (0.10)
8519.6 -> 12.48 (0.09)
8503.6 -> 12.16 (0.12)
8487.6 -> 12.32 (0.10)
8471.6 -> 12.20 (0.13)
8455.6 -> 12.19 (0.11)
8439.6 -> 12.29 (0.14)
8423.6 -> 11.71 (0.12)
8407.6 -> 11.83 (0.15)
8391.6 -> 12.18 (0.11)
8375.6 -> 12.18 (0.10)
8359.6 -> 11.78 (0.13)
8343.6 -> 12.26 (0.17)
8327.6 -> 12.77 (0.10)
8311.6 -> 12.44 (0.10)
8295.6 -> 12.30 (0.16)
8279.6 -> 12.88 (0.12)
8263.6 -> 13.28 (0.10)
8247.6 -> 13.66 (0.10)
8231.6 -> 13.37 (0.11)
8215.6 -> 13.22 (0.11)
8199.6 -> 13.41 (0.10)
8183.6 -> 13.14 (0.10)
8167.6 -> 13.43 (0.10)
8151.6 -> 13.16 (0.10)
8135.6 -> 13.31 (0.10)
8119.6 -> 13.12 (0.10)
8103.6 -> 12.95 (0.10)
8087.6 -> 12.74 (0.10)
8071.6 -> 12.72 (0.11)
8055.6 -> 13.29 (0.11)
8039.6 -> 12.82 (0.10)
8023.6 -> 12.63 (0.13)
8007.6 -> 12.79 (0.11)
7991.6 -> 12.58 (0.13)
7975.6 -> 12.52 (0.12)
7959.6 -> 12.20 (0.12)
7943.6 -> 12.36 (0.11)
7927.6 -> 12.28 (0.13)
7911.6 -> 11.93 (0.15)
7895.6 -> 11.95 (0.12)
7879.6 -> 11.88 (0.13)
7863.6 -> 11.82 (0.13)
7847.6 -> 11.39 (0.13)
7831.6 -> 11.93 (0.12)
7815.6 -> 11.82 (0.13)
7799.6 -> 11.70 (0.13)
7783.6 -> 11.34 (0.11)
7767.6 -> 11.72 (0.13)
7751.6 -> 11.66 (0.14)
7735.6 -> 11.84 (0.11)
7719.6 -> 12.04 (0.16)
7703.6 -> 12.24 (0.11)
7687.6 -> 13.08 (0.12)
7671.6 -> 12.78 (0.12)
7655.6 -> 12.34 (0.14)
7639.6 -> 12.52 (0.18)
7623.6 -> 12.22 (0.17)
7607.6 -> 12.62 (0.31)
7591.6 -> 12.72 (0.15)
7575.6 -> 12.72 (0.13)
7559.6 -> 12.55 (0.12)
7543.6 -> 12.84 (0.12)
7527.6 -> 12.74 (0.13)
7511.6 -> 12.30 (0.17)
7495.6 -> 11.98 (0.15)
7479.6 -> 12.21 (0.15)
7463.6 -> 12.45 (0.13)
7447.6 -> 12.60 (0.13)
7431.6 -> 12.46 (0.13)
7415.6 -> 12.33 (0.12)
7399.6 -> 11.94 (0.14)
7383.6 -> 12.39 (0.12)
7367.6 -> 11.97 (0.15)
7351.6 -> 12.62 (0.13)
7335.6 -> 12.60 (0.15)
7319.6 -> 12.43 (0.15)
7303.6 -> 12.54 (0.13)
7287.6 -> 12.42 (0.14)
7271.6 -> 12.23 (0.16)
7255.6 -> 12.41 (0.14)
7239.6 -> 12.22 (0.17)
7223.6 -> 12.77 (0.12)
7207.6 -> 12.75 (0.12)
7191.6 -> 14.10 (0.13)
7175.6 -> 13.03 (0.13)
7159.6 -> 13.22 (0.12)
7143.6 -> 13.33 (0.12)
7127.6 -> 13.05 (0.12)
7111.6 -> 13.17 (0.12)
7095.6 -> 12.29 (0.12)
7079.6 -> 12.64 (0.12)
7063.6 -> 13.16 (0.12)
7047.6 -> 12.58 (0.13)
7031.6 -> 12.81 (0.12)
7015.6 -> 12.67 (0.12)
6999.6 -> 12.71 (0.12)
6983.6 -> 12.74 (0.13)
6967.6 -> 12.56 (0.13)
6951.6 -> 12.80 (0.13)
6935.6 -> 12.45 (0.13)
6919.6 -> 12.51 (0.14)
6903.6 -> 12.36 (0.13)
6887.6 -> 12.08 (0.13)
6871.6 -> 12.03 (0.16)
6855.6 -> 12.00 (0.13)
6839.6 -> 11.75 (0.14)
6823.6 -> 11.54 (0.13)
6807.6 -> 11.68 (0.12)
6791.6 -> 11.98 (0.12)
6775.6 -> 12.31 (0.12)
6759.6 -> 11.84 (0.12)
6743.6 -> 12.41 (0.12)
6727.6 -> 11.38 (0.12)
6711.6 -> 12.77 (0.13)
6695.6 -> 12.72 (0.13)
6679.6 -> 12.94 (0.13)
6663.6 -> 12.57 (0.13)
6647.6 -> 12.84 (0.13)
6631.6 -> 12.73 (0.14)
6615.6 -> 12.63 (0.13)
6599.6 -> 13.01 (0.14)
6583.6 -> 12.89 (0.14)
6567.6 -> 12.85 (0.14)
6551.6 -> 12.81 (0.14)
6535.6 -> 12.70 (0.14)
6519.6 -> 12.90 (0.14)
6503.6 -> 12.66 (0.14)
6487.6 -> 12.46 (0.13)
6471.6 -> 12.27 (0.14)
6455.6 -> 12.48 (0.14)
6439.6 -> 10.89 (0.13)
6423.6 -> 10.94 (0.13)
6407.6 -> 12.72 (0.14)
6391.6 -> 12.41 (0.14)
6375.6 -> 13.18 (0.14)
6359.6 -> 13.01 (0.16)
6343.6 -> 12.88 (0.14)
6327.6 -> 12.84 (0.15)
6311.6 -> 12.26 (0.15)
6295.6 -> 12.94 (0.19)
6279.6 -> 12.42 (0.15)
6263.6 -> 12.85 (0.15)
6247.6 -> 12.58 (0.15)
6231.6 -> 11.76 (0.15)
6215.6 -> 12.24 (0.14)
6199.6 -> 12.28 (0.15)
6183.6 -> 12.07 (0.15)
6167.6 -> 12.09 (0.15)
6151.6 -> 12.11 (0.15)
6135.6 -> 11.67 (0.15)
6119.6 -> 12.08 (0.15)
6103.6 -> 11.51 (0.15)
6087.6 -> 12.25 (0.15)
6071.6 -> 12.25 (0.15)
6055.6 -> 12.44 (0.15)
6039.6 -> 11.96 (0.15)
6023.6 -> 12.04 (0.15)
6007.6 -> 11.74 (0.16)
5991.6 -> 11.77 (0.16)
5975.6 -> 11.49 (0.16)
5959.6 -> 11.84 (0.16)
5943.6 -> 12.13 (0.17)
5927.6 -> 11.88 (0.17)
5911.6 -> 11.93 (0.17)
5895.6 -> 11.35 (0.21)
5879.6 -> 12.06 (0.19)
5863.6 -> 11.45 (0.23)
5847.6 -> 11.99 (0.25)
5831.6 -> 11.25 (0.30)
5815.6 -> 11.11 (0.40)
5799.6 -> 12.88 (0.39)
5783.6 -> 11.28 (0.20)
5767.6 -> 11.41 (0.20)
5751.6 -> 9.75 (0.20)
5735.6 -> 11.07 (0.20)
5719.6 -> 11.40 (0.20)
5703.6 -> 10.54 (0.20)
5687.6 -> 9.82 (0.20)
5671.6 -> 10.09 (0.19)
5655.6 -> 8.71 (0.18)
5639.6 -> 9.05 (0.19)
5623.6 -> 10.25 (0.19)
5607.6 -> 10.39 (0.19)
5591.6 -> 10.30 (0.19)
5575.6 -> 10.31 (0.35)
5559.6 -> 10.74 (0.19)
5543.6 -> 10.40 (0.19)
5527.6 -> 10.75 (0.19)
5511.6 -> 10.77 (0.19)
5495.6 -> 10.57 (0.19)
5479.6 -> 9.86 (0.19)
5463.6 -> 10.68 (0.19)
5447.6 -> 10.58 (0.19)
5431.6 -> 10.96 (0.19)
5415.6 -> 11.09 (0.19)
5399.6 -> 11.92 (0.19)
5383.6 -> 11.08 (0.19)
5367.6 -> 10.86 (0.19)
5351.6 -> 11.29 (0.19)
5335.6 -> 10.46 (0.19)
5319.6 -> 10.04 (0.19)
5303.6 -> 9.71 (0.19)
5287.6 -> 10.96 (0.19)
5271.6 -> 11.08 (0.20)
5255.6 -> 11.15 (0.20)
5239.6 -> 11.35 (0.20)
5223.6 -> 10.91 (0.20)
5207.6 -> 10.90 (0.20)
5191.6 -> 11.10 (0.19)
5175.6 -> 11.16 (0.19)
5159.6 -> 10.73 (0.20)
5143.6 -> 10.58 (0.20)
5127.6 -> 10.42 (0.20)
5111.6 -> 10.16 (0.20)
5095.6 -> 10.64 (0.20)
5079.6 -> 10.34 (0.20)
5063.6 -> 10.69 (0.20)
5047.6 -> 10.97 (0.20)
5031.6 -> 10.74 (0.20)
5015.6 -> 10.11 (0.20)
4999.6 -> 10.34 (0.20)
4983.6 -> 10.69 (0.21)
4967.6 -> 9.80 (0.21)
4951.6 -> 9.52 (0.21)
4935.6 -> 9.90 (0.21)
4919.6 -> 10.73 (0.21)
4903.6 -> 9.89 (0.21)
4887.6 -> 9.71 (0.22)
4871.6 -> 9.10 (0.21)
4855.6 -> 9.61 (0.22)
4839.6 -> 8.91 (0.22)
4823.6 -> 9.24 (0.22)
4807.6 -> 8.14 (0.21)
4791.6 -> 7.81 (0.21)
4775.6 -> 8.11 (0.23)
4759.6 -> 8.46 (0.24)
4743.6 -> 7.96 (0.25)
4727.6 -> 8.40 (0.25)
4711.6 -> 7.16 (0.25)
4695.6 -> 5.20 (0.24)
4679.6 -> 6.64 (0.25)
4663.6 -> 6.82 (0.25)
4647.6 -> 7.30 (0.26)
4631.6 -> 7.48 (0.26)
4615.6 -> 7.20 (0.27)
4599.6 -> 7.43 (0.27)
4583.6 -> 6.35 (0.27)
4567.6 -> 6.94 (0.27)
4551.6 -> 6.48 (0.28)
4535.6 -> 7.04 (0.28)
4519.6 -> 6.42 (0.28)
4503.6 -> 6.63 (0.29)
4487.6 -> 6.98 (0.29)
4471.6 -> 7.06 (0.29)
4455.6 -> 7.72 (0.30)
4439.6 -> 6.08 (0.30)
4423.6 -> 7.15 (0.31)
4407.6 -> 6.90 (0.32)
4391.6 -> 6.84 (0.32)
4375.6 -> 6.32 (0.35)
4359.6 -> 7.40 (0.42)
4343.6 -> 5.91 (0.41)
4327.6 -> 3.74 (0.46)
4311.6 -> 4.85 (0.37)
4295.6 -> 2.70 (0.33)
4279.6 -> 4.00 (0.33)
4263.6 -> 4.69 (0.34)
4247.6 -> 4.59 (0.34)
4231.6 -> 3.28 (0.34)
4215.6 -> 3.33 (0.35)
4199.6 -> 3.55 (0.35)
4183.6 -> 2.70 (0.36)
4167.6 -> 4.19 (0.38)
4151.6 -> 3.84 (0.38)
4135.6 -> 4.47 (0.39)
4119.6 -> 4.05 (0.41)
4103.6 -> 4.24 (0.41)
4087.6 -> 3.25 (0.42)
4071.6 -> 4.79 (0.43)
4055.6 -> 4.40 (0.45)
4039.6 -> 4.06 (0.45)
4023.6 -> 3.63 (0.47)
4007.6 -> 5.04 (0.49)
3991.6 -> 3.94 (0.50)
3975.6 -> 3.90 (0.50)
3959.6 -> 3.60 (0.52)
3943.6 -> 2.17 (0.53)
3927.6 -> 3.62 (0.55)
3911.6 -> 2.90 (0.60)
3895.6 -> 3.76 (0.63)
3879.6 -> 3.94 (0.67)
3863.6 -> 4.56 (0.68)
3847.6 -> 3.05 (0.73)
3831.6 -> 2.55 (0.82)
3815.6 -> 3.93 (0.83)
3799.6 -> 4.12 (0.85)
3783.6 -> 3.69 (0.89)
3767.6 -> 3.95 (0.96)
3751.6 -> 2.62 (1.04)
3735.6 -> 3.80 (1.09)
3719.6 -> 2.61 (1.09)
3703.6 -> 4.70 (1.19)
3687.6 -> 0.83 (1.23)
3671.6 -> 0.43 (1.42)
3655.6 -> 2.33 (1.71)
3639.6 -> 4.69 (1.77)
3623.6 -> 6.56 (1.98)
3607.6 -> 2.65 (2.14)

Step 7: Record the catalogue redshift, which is 0.09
